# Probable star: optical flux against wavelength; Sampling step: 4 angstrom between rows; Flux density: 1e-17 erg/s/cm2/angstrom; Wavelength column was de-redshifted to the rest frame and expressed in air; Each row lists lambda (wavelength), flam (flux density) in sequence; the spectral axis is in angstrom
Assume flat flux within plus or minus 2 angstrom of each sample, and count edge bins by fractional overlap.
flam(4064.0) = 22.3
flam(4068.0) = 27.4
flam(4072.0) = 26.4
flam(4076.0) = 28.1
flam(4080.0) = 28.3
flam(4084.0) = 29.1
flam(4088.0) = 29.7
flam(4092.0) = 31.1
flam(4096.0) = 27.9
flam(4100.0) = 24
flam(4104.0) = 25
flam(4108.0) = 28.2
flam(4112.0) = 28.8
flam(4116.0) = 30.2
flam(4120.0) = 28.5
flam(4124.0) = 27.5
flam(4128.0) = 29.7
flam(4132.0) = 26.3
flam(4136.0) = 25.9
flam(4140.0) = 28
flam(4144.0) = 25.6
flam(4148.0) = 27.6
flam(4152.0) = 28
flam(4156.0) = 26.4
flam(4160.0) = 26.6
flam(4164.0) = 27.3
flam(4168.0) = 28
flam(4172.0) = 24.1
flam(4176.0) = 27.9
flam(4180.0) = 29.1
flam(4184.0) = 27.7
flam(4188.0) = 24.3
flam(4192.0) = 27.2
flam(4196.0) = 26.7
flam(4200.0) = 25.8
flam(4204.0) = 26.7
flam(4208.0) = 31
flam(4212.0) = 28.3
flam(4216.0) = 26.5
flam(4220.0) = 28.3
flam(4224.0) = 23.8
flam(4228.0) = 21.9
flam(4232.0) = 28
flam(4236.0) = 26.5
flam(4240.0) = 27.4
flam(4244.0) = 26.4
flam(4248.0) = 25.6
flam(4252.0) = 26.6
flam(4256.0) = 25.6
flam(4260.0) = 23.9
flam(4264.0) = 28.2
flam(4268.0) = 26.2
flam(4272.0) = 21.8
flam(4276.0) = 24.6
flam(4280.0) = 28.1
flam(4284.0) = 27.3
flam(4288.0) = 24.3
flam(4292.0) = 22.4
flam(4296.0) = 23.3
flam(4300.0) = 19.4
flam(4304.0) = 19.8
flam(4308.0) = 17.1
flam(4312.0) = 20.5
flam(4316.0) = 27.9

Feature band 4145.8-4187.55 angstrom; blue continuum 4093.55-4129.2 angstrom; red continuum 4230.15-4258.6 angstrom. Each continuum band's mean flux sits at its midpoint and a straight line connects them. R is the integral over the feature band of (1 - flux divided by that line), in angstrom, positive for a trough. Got 0.14 angstrom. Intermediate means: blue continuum 27.8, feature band 27.2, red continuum 26.5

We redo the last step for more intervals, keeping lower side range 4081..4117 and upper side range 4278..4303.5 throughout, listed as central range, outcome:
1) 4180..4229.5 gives -1.65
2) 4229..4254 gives -1.58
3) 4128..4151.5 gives 0.20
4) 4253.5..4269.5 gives -0.95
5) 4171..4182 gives -0.36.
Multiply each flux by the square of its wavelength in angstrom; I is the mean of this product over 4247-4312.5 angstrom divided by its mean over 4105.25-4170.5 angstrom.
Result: 0.92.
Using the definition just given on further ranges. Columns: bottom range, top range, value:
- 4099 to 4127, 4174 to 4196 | 1.02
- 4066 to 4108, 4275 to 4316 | 0.91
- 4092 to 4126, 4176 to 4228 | 1.02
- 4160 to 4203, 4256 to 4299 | 0.97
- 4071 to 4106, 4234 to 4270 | 1.02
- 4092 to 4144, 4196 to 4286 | 1.01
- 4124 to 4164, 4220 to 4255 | 1.00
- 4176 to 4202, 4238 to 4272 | 1.00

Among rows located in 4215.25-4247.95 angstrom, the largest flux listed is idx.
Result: 28.3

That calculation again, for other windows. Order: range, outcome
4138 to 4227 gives 31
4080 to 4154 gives 31.1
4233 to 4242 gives 27.4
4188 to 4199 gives 27.2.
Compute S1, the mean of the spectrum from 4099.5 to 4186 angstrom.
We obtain 27.3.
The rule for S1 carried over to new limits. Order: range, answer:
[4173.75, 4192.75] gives 27.2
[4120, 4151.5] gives 27.3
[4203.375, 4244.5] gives 26.8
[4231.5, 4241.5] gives 27.2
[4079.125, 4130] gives 28.3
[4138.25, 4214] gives 27.2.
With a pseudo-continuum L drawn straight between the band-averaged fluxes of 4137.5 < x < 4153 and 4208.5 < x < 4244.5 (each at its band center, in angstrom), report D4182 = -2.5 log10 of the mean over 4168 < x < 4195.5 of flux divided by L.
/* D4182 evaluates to 0.00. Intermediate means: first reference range 27.2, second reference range 26.5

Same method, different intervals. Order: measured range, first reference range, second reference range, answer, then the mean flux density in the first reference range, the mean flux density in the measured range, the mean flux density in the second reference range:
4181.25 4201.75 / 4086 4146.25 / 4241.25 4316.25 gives -0.02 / 27.8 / 26.4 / 24.1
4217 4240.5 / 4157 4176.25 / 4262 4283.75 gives 0.01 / 26.7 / 25.9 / 25.9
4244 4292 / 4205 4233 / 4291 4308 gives -0.11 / 26.8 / 25.6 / 20.7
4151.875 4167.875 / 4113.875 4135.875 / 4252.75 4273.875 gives 0.02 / 28.2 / 27.1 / 25.2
